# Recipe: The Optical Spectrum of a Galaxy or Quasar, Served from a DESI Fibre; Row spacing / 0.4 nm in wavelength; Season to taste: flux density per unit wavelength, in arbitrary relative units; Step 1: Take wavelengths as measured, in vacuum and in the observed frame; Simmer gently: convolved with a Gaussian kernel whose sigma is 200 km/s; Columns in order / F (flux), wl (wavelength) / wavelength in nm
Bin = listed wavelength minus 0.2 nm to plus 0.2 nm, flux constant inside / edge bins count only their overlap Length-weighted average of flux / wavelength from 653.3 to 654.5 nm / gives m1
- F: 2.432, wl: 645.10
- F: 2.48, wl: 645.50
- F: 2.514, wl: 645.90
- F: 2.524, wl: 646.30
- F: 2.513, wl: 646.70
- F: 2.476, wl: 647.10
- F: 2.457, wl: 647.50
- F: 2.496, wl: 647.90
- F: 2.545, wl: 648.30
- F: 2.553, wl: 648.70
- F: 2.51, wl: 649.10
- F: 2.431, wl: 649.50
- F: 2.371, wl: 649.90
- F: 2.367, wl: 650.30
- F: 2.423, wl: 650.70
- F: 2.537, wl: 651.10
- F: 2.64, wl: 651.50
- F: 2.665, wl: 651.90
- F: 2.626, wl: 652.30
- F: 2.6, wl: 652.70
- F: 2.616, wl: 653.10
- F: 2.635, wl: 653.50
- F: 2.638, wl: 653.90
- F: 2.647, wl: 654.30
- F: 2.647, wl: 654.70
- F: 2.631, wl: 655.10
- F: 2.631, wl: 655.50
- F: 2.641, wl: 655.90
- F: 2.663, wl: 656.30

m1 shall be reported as 2.64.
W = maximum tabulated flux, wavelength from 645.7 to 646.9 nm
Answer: 2.524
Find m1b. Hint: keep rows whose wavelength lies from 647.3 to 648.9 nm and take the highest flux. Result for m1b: 2.553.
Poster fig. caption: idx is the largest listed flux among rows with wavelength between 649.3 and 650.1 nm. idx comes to 2.431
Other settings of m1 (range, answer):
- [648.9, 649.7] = 2.47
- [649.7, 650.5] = 2.37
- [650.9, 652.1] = 2.61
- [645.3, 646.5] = 2.51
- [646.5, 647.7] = 2.48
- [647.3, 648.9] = 2.51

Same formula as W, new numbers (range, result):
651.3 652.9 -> 2.665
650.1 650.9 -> 2.423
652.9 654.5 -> 2.647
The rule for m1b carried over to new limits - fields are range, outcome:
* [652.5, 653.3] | 2.616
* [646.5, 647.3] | 2.513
